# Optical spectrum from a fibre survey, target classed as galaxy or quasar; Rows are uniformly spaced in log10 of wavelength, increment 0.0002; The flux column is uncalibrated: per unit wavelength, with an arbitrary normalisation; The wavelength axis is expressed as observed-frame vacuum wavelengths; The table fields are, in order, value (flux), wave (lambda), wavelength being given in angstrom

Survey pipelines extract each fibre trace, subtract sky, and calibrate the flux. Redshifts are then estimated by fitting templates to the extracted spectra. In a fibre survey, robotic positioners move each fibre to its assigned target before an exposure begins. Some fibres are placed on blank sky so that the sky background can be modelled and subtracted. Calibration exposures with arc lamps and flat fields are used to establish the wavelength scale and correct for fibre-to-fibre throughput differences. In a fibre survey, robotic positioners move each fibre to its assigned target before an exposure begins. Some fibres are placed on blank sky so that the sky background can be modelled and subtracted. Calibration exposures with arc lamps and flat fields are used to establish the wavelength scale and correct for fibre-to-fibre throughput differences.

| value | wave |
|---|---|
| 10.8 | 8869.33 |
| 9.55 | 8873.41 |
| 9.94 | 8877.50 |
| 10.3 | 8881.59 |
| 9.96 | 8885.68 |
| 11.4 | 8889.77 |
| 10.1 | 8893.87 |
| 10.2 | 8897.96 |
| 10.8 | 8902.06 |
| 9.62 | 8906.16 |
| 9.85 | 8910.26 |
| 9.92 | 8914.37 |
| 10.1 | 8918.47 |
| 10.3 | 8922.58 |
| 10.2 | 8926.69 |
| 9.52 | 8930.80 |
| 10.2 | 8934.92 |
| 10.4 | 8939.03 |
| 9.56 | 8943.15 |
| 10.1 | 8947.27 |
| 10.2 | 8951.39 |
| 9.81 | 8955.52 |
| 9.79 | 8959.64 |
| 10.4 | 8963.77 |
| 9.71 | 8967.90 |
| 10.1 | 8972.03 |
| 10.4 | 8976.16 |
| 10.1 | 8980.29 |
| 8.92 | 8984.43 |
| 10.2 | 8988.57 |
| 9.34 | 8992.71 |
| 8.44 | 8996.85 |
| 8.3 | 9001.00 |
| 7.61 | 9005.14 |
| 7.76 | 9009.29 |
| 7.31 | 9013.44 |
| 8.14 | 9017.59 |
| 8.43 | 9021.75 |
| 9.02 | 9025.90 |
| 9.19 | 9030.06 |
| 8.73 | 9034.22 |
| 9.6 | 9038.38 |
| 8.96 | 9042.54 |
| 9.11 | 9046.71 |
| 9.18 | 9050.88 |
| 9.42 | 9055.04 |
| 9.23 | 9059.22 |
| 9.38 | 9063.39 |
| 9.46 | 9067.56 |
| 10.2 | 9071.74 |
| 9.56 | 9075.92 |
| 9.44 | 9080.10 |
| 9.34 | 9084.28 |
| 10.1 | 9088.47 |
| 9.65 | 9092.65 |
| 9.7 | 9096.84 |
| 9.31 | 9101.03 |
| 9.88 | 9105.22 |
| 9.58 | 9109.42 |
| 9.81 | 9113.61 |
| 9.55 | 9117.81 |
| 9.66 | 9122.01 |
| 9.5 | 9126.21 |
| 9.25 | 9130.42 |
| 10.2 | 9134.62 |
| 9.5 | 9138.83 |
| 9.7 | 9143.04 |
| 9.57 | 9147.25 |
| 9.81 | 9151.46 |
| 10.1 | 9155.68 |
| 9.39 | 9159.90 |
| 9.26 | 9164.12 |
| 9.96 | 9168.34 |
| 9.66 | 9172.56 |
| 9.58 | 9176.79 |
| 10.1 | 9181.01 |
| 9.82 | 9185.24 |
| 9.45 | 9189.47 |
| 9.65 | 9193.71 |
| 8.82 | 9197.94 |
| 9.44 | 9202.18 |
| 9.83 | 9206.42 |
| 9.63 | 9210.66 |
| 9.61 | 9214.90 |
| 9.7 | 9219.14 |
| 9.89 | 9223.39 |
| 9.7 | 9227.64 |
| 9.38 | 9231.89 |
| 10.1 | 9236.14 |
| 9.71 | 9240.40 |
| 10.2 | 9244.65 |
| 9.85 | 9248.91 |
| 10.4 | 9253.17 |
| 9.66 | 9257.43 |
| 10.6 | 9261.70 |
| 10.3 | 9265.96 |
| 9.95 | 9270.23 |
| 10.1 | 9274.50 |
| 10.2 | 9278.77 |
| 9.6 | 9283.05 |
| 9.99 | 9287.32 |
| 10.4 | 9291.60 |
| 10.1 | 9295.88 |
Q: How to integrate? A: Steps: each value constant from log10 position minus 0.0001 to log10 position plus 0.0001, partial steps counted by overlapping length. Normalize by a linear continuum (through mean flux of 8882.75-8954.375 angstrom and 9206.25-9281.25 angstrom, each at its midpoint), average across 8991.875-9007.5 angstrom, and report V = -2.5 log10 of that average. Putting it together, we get 0.21 mag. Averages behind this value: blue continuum 10.1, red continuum 9.94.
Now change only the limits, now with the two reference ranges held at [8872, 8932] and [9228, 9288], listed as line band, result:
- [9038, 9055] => 0.10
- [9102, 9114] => 0.04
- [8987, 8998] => 0.08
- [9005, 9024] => 0.27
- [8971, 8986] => 0.02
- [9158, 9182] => 0.04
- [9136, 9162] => 0.04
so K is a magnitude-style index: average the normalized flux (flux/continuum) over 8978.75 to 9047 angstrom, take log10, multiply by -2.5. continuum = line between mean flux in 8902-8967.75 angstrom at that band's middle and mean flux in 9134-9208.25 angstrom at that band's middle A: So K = 0.13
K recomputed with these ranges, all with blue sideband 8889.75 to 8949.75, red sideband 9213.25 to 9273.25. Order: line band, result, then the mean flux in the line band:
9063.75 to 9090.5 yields 0.04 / 9.66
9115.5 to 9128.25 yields 0.05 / 9.57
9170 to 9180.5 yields 0.03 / 9.71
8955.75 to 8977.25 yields 0.00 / 10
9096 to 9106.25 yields 0.05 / 9.6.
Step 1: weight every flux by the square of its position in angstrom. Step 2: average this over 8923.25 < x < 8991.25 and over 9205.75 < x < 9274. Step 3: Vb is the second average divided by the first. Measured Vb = 1.1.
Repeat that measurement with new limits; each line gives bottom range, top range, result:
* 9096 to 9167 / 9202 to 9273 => 1.05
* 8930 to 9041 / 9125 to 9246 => 1.09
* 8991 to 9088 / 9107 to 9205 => 1.10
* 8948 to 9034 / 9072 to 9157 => 1.08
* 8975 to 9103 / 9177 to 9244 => 1.10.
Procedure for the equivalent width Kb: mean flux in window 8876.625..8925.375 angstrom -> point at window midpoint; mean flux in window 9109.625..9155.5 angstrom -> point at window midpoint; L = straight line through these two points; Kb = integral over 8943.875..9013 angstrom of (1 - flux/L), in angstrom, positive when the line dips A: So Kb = 4.39 angstrom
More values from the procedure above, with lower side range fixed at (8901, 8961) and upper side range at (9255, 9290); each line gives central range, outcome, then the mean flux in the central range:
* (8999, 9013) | 3.1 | 7.82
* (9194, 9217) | 1.3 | 9.48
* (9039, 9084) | 2.8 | 9.4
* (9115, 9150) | 1.5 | 9.62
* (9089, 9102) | 0.5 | 9.64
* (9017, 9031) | 1.8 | 8.71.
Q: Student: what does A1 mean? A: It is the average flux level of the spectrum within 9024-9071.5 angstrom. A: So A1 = 9.25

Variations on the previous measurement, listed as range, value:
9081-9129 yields 9.63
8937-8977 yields 10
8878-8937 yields 10.2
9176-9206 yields 9.57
